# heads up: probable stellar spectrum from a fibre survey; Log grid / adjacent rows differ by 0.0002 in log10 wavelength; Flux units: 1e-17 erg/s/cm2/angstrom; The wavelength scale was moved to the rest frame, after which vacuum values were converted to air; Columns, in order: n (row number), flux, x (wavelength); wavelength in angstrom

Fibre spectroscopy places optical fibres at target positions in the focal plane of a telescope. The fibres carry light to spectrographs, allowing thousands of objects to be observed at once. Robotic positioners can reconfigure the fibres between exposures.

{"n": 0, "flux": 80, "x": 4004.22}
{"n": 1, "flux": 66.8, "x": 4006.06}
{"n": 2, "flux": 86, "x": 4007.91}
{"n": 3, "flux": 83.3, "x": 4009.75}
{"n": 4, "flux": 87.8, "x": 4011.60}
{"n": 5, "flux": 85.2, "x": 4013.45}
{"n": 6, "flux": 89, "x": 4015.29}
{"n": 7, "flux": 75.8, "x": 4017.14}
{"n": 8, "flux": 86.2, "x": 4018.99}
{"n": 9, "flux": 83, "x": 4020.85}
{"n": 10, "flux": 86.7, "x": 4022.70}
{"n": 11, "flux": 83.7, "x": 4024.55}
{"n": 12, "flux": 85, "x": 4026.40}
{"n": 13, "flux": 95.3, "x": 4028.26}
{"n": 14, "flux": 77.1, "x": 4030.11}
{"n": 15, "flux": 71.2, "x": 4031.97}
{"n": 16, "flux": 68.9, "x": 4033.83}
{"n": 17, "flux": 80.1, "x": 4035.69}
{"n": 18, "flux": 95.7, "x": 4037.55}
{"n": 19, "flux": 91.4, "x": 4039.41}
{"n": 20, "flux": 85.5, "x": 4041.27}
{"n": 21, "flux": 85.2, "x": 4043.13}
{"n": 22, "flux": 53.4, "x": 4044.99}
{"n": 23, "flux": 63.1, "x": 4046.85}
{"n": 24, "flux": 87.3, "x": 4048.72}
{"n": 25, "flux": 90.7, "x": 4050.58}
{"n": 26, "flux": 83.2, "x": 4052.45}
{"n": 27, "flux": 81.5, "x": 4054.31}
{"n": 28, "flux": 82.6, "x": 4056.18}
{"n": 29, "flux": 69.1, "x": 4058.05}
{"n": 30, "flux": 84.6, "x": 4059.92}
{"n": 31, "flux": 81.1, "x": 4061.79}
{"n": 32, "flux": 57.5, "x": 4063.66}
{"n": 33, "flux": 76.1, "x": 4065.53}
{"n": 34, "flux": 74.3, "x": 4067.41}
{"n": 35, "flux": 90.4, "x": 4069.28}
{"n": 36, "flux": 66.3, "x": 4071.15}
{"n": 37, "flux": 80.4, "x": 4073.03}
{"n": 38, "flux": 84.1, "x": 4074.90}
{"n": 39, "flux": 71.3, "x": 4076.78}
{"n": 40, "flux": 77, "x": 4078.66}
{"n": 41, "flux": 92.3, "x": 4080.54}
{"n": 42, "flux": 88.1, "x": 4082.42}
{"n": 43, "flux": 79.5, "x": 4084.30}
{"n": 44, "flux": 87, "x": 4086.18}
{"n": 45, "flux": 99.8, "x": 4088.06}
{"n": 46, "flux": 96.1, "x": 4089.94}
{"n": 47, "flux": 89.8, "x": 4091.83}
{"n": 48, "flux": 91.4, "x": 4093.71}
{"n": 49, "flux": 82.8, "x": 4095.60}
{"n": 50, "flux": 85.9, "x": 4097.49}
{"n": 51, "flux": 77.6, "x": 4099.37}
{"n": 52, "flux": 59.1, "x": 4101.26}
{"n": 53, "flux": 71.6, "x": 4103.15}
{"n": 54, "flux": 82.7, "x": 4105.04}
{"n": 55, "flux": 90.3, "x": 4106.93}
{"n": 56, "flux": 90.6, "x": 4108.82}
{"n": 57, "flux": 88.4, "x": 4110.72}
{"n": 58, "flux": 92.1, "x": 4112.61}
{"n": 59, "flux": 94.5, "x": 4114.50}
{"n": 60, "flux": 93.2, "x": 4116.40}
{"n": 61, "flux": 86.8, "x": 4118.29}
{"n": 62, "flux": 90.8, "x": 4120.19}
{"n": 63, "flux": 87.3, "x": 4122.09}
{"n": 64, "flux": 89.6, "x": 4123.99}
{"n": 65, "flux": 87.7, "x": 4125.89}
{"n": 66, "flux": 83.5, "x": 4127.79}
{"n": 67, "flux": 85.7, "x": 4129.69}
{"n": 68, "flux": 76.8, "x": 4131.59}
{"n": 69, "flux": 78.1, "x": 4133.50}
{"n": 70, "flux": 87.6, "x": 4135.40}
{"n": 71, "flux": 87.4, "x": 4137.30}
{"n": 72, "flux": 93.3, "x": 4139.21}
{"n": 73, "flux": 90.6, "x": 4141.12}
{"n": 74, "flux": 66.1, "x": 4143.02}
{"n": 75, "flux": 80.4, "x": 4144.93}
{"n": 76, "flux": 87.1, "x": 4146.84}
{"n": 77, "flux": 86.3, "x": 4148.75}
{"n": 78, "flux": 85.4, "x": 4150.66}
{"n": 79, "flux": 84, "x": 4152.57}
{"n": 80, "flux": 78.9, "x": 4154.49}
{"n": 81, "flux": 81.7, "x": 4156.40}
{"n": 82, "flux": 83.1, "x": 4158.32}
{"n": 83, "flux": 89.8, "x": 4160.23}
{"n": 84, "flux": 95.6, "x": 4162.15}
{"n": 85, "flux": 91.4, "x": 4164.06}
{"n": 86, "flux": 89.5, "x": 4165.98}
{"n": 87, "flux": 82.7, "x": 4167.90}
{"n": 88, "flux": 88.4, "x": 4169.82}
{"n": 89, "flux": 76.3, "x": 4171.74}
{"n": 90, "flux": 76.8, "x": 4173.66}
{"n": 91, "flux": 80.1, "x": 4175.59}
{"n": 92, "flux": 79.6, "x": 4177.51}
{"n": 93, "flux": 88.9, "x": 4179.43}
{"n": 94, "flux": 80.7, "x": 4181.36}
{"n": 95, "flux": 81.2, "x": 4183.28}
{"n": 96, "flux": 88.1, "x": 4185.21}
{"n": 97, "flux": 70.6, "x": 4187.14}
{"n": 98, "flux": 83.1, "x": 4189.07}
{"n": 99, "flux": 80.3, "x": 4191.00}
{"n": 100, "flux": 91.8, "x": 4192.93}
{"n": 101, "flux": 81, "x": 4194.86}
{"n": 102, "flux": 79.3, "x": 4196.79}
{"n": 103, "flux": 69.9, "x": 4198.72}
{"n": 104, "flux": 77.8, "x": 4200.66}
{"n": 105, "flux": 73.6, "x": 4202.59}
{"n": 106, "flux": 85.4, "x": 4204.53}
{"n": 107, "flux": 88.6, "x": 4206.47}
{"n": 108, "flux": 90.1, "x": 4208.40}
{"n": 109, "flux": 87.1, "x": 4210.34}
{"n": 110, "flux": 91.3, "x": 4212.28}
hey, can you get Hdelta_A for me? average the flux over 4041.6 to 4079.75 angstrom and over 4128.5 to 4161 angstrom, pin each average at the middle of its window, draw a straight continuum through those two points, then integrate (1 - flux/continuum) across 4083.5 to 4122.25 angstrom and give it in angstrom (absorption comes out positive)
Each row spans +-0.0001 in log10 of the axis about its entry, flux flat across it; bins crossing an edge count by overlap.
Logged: -3.0 angstrom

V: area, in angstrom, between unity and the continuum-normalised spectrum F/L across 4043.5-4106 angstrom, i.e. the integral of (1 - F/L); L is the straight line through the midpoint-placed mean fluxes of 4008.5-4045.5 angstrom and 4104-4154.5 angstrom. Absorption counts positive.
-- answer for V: 3.3 angstrom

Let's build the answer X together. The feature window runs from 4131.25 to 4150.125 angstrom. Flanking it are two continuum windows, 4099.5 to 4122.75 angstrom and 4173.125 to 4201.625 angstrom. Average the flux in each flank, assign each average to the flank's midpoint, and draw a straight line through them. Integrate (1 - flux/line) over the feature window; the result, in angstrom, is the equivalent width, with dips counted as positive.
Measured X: 0.0 angstrom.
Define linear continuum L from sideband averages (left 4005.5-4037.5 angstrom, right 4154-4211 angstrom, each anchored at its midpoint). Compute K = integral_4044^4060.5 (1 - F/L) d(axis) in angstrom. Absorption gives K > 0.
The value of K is 1.1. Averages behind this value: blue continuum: 82.4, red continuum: 83.1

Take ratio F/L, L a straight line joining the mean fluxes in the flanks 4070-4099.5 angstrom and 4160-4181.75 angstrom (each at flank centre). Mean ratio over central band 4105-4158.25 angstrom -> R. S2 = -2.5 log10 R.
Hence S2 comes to -0.02 mag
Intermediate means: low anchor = 84.6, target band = 86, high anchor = 84.9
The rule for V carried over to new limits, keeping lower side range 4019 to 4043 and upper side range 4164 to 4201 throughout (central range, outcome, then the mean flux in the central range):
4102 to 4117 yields -0.9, 87.4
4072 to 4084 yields 0.2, 81.9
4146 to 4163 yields -0.8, 85.7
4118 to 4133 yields -0.6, 85.7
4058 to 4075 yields 1.4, 76.4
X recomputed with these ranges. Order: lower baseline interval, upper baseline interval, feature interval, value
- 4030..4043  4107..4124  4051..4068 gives 1.4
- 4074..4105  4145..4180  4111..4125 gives -1.1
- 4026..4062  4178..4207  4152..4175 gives -1.1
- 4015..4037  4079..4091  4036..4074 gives 3.0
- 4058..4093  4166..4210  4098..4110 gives 0.4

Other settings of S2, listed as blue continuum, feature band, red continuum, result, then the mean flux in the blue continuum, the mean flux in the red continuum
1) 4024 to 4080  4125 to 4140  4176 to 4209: -0.06 mag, 79.2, 81.7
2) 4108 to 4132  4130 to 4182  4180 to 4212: 0.02 mag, 88.5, 82.1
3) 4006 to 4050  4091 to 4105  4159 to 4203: 0.03 mag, 81.7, 82.6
